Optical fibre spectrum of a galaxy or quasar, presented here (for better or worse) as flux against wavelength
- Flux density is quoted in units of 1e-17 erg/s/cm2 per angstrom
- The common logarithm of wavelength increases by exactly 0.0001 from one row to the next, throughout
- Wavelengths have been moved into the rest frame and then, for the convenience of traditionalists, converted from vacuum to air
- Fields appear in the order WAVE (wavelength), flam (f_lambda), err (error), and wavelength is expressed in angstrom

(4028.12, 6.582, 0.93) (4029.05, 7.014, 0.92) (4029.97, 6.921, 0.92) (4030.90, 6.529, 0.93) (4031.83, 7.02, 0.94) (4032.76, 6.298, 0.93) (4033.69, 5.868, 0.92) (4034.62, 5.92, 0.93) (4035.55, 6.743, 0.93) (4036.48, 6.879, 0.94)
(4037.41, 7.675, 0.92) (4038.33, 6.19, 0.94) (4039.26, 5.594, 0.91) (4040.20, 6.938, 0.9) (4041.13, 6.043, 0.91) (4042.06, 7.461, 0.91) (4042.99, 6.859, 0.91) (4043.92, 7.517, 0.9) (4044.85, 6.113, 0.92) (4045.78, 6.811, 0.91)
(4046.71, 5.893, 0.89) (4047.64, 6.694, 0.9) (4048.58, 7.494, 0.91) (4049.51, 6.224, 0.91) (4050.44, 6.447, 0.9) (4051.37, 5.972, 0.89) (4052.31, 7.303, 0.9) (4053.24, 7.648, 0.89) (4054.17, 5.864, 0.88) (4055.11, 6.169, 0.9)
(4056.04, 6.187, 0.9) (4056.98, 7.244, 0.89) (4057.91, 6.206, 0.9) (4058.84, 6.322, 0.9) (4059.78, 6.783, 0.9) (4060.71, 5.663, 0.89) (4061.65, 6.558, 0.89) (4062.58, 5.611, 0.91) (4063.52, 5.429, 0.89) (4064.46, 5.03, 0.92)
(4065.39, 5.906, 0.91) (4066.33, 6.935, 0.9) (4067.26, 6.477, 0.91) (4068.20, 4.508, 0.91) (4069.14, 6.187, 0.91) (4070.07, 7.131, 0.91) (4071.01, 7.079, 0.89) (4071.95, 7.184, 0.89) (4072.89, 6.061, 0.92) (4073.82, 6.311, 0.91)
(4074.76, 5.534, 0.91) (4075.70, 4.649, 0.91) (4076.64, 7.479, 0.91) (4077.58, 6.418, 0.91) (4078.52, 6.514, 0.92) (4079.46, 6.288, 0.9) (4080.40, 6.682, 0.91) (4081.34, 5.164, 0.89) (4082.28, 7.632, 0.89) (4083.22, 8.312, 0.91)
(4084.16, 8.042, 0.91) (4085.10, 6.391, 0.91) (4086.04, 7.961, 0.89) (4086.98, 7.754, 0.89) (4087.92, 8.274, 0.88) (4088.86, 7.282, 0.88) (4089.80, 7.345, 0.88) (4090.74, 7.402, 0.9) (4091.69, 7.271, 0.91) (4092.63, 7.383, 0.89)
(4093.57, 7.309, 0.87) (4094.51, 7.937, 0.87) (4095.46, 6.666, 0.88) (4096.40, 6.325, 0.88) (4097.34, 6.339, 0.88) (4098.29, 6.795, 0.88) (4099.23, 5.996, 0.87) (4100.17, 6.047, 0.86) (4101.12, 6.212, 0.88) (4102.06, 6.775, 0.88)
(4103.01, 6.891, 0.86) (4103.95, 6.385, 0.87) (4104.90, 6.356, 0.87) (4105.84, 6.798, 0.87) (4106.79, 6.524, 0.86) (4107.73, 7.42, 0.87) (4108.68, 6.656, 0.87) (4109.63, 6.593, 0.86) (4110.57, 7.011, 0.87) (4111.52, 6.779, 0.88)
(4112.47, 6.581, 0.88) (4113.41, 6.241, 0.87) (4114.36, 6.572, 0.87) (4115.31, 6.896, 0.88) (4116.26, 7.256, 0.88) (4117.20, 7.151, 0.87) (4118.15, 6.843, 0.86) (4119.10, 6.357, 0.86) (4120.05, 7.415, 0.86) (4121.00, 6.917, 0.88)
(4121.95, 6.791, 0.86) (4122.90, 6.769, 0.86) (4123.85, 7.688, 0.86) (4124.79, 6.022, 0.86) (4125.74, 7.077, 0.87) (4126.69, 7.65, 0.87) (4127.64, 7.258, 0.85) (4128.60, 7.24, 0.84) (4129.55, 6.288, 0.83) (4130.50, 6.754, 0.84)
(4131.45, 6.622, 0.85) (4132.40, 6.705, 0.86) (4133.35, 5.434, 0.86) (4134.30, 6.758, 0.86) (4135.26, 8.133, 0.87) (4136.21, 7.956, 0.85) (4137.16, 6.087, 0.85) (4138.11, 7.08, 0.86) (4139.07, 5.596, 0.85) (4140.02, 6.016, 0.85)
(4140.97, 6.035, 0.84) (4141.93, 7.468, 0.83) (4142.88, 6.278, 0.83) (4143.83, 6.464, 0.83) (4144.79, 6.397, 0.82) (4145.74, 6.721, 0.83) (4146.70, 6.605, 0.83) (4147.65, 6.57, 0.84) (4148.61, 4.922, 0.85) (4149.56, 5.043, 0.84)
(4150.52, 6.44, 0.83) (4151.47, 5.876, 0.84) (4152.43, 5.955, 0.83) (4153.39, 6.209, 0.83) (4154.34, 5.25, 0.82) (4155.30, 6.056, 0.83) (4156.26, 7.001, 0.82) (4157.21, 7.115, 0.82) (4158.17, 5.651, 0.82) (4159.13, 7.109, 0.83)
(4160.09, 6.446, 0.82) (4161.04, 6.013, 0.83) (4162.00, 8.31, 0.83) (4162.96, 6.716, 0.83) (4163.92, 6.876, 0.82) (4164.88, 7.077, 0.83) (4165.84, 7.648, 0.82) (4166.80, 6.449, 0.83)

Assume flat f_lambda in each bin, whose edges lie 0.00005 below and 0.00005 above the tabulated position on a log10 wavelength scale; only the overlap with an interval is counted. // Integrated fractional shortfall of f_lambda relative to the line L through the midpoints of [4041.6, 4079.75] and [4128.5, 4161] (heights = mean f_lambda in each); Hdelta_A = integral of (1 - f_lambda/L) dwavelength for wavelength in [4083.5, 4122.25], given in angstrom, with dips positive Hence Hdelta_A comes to -3.2 angstrom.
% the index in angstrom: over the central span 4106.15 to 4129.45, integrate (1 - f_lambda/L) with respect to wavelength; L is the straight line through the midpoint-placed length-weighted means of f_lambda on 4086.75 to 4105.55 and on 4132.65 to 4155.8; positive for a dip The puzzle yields -0.9 angstrom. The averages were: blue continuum 6.93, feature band 6.89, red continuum 6.31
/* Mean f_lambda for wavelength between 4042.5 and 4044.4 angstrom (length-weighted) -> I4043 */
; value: 7.19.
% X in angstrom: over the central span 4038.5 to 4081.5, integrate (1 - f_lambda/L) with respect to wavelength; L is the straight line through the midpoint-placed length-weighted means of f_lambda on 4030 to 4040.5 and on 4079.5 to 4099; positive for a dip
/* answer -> 2.8 angstrom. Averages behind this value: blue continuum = 6.52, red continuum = 7.18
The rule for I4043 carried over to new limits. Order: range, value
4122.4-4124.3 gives 7.21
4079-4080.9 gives 6.46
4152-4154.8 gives 5.81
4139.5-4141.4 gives 6.04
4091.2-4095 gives 7.46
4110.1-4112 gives 6.88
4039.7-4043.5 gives 6.81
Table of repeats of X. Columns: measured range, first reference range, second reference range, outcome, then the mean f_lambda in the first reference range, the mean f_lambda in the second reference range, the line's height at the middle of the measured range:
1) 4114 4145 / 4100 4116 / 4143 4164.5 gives -1.3 angstrom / 6.65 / 6.35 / 6.51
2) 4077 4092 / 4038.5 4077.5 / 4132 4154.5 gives -1.9 angstrom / 6.38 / 6.35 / 6.37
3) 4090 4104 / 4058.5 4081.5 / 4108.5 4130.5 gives -0.6 angstrom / 6.17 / 6.87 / 6.55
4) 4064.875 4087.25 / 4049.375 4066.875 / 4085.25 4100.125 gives 0.5 angstrom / 6.29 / 7.16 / 6.74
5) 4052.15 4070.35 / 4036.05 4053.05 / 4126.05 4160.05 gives 1.2 angstrom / 6.69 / 6.48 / 6.65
